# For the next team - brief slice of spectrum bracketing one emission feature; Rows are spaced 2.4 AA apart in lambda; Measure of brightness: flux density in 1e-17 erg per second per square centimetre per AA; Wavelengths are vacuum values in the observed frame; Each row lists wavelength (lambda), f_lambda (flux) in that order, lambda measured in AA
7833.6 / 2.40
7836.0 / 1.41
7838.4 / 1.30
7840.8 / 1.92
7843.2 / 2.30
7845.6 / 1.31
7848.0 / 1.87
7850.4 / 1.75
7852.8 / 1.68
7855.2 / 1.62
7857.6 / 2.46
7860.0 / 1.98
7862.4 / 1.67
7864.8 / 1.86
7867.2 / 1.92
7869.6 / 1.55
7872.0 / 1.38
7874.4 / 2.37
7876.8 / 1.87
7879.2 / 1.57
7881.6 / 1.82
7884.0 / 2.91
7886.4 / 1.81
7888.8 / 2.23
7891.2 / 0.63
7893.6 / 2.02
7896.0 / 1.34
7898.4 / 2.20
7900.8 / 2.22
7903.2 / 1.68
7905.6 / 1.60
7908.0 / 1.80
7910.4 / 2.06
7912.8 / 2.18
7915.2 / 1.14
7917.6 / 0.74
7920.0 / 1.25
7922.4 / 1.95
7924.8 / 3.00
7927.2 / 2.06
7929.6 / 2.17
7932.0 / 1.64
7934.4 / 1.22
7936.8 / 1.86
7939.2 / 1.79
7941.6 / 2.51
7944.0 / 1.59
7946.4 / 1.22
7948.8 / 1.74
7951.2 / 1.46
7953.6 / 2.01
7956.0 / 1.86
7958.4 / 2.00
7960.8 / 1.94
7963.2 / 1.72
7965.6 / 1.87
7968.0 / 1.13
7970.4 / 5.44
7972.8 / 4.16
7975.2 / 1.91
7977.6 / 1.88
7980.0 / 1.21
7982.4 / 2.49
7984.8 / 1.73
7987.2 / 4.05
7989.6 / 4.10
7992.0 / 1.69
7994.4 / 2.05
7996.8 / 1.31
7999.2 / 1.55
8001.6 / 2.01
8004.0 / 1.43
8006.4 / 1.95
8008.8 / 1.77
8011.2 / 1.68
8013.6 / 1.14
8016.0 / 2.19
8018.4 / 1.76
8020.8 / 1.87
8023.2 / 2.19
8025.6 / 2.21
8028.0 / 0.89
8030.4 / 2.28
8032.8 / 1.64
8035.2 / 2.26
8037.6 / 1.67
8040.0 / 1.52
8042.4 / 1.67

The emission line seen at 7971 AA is [S II]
